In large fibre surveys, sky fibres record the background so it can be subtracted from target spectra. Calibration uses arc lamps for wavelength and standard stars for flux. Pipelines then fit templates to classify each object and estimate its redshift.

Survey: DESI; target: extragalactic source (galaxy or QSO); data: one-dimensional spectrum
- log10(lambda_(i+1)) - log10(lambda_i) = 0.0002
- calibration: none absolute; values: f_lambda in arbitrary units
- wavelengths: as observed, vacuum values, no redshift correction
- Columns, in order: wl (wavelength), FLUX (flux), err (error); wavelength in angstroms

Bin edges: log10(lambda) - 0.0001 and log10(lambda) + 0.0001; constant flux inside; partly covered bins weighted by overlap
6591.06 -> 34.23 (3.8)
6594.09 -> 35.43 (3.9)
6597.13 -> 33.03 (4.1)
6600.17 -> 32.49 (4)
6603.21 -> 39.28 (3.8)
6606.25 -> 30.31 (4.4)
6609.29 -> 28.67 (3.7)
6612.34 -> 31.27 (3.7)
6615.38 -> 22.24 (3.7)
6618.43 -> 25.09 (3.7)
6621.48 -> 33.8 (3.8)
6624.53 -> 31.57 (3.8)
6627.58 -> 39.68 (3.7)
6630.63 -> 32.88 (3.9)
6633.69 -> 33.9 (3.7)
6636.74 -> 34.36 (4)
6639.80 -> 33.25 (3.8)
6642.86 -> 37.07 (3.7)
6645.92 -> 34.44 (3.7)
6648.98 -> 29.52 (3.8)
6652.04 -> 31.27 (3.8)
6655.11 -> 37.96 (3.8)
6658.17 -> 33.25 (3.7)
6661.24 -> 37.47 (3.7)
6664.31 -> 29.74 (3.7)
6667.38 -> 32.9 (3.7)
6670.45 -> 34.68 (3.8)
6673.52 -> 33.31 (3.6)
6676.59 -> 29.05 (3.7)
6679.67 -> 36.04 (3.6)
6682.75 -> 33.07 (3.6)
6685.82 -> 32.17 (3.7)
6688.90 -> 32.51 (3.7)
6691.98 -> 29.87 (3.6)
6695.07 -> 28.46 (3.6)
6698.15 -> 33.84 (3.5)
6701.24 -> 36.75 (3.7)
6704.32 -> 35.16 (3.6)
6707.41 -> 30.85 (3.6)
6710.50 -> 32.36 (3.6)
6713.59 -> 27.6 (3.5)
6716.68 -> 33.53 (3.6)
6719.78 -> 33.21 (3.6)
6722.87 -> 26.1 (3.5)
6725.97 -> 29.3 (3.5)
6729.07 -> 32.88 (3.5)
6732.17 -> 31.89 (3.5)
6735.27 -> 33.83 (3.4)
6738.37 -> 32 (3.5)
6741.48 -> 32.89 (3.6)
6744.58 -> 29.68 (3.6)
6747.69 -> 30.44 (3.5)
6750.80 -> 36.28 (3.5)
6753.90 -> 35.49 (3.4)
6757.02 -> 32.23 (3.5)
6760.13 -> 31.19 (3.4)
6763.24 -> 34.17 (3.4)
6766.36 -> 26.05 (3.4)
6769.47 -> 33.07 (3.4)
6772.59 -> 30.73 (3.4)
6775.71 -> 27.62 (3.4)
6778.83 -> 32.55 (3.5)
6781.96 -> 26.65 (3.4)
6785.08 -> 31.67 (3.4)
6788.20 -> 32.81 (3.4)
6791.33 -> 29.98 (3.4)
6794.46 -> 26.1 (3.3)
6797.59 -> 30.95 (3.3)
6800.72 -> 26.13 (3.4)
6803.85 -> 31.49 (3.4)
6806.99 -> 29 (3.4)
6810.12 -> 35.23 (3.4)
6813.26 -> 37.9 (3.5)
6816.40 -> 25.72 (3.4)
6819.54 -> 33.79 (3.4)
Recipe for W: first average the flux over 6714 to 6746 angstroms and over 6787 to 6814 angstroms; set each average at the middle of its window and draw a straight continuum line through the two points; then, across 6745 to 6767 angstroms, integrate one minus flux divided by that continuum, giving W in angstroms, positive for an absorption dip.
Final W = -0.8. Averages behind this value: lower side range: 31.4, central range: 32.4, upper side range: 30.8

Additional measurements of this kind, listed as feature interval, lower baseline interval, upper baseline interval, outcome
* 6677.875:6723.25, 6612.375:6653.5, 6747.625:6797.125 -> -0.8 angstroms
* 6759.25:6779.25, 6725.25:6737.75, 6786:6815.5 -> 0.5 angstroms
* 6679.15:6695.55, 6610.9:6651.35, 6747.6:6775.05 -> 0.1 angstroms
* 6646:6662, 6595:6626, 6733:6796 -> -1.4 angstroms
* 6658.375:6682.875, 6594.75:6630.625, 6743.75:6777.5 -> -1.3 angstroms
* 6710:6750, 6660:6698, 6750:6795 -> 0.6 angstroms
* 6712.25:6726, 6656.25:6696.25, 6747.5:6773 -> 1.0 angstroms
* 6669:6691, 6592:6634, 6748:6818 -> -0.8 angstroms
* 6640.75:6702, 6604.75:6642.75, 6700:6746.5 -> -2.7 angstroms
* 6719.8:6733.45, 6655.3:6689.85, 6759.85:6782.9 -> 0.6 angstroms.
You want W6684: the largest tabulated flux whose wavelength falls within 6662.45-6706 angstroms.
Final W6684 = 36.75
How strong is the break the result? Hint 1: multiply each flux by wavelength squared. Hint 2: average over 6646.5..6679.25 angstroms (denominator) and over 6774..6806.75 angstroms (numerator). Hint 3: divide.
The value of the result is 0.93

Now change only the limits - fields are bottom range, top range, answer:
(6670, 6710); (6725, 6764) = 1.01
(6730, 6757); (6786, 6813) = 0.95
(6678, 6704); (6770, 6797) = 0.93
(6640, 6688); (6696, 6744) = 0.97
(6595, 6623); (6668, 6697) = 1.07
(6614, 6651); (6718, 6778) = 1.01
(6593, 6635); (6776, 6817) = 1.00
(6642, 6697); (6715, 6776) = 0.99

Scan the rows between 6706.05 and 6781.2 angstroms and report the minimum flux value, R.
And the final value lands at 26.05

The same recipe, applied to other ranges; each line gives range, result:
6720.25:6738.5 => 26.1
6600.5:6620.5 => 22.24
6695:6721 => 27.6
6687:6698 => 28.46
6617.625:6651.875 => 25.09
